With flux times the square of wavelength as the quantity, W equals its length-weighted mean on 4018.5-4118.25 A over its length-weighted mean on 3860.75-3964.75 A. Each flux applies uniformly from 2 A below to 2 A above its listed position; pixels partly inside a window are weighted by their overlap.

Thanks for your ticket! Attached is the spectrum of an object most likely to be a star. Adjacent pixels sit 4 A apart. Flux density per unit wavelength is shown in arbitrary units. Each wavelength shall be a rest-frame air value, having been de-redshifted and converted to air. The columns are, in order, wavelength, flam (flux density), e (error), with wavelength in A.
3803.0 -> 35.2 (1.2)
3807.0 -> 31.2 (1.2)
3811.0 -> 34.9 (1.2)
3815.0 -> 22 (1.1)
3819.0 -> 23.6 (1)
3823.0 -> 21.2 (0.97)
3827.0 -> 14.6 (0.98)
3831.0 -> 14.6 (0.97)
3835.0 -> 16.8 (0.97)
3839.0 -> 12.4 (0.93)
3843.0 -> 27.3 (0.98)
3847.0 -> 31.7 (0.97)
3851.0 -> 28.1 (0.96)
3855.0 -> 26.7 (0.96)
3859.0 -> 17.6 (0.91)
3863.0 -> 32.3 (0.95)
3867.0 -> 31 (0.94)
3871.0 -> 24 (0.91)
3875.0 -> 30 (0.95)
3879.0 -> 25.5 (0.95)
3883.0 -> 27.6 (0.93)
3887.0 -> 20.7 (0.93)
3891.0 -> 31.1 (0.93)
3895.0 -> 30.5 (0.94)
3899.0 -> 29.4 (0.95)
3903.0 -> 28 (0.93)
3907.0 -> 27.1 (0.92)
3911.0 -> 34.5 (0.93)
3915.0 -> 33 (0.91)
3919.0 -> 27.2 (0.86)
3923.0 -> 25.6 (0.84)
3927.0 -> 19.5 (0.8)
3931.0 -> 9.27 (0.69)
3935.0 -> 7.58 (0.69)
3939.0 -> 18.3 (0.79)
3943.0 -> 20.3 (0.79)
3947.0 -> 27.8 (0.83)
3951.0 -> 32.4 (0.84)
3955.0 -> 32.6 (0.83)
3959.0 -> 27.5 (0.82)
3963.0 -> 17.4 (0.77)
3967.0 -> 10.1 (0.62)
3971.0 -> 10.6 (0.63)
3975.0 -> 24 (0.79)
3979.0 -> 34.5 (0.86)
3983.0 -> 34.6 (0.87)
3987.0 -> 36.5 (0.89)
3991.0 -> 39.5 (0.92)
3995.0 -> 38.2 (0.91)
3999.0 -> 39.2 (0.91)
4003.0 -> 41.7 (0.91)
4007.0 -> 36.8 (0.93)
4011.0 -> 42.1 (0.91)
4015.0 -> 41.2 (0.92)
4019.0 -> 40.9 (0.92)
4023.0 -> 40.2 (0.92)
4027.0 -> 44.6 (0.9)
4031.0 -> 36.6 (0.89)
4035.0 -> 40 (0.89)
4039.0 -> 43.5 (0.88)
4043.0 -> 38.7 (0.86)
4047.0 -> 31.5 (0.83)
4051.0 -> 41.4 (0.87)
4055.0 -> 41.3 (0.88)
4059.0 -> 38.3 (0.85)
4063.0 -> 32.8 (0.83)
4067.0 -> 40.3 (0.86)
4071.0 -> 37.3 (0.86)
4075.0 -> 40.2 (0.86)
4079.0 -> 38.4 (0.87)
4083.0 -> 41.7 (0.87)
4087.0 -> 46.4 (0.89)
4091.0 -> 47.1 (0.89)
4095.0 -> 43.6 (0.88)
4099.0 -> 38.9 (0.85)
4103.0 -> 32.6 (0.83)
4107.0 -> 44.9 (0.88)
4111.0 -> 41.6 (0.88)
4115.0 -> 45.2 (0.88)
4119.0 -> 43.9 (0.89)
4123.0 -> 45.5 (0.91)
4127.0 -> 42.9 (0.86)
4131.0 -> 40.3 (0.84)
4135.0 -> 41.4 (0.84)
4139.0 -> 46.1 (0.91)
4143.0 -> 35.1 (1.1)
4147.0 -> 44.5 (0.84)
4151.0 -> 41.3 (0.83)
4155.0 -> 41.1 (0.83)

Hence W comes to 1.7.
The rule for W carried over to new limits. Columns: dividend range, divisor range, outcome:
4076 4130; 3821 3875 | 2.08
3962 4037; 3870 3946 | 1.46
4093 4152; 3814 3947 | 1.97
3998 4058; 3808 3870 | 1.85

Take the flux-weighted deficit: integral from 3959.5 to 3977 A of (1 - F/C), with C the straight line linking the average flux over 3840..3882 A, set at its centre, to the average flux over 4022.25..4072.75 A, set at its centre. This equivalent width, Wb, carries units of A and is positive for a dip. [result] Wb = 9.0 A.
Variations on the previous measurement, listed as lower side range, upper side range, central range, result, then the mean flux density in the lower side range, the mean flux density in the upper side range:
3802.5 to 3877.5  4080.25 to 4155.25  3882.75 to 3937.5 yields 7.7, 24.8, 42.3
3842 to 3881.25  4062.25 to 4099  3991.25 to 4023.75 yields -3.1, 27.4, 41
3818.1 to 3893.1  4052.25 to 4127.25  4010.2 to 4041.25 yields -3.9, 24.1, 41.2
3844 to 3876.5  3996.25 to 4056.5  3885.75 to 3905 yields 1.3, 27.6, 39.9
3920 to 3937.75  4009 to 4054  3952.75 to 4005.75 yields -2.9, 16.3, 40.1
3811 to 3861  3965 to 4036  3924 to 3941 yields 8.7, 21.9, 35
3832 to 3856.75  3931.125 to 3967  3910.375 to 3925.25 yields -5.0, 23.4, 21.5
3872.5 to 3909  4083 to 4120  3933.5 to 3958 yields 6.3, 27.7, 42.6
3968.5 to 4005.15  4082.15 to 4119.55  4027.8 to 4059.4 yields -1.2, 32.9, 42.6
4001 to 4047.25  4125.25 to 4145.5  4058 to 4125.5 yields -0.6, 40.1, 41.2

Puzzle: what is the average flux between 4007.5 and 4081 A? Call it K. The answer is 39.4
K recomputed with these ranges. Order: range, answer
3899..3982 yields 23.6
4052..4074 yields 38.3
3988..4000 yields 38.7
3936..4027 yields 31.2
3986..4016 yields 39.4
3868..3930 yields 27.3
